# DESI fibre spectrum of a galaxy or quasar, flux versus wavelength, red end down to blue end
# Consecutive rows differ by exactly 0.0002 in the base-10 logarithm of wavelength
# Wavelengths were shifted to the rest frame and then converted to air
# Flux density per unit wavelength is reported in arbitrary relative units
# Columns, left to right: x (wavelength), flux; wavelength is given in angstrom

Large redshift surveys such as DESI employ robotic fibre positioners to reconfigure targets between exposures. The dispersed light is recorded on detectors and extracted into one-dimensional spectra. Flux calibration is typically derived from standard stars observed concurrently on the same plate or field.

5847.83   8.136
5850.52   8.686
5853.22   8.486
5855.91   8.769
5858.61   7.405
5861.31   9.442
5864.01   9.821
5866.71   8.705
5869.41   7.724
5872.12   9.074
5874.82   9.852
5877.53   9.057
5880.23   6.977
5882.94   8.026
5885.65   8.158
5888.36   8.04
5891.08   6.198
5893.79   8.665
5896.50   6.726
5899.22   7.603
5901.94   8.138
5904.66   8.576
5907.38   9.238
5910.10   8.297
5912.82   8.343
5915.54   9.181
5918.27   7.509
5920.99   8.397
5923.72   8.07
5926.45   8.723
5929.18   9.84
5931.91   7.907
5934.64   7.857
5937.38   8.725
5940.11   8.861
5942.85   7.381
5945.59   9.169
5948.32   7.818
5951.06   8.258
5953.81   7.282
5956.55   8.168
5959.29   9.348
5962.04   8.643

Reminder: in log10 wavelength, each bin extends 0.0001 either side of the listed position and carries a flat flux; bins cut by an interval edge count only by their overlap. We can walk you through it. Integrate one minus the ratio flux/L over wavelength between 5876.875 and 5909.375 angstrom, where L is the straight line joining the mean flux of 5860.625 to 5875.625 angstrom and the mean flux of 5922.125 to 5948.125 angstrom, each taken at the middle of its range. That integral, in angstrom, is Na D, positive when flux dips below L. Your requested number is 3.3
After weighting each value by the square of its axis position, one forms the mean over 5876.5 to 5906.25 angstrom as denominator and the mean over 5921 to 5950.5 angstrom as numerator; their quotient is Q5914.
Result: 1.1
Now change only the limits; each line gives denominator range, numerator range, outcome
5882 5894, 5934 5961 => 1.10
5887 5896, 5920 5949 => 1.14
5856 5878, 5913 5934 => 0.98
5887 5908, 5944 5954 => 1.06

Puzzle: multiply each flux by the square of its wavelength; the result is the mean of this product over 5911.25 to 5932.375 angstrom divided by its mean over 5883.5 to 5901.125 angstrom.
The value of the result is 1.13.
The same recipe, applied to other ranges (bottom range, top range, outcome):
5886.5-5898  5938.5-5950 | 1.14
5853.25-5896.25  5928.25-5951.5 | 1.03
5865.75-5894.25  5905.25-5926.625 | 1.04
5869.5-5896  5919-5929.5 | 1.07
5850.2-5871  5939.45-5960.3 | 0.99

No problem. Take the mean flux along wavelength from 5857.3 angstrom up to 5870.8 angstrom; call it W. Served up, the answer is 8.62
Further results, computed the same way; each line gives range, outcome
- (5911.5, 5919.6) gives 8.35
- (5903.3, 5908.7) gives 8.9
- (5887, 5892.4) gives 7.12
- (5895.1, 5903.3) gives 7.49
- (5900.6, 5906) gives 8.35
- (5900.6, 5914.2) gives 8.52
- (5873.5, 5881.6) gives 8.62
